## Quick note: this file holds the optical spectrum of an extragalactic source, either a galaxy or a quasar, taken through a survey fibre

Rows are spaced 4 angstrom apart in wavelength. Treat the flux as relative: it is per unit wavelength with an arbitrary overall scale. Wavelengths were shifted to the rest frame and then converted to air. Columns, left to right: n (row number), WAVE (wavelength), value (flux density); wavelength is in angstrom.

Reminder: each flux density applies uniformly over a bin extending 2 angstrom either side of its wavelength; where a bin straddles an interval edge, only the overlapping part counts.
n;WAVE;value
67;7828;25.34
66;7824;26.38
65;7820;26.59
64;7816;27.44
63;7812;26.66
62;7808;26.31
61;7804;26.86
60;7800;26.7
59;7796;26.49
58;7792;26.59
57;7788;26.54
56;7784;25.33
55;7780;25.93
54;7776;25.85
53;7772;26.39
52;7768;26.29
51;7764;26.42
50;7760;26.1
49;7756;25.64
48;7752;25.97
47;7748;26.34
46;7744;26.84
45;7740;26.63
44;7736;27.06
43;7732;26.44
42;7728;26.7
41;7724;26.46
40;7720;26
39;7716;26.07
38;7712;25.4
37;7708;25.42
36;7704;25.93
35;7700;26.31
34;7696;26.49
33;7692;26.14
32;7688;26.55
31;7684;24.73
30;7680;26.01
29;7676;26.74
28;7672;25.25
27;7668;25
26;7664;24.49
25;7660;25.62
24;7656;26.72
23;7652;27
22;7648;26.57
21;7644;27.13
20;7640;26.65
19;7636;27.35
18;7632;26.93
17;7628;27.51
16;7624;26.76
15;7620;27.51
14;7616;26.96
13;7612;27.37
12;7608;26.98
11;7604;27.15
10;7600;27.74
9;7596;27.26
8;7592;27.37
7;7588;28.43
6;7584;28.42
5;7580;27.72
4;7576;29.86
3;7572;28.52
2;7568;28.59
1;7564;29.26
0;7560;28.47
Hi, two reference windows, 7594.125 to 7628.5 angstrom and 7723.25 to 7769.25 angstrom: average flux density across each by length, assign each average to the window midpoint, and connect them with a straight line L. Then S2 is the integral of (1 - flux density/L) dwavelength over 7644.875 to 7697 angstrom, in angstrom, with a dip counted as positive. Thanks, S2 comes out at 1.8 angstrom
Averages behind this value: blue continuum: 27.2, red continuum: 26.4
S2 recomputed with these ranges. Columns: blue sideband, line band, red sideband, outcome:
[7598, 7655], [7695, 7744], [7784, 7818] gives 1.1 angstrom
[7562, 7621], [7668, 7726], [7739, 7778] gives 2.0 angstrom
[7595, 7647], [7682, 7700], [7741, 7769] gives 0.4 angstrom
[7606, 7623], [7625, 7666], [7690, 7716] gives 0.2 angstrom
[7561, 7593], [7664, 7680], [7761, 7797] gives 1.1 angstrom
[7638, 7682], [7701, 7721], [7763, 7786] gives 0.2 angstrom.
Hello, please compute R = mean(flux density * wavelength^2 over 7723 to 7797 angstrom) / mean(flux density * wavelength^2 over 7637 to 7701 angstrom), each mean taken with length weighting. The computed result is 1.03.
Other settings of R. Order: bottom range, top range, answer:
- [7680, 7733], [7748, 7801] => 1.02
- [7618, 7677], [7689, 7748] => 1.01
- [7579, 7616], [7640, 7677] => 0.96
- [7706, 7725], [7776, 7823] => 1.05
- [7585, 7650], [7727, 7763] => 1.00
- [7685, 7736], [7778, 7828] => 1.03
